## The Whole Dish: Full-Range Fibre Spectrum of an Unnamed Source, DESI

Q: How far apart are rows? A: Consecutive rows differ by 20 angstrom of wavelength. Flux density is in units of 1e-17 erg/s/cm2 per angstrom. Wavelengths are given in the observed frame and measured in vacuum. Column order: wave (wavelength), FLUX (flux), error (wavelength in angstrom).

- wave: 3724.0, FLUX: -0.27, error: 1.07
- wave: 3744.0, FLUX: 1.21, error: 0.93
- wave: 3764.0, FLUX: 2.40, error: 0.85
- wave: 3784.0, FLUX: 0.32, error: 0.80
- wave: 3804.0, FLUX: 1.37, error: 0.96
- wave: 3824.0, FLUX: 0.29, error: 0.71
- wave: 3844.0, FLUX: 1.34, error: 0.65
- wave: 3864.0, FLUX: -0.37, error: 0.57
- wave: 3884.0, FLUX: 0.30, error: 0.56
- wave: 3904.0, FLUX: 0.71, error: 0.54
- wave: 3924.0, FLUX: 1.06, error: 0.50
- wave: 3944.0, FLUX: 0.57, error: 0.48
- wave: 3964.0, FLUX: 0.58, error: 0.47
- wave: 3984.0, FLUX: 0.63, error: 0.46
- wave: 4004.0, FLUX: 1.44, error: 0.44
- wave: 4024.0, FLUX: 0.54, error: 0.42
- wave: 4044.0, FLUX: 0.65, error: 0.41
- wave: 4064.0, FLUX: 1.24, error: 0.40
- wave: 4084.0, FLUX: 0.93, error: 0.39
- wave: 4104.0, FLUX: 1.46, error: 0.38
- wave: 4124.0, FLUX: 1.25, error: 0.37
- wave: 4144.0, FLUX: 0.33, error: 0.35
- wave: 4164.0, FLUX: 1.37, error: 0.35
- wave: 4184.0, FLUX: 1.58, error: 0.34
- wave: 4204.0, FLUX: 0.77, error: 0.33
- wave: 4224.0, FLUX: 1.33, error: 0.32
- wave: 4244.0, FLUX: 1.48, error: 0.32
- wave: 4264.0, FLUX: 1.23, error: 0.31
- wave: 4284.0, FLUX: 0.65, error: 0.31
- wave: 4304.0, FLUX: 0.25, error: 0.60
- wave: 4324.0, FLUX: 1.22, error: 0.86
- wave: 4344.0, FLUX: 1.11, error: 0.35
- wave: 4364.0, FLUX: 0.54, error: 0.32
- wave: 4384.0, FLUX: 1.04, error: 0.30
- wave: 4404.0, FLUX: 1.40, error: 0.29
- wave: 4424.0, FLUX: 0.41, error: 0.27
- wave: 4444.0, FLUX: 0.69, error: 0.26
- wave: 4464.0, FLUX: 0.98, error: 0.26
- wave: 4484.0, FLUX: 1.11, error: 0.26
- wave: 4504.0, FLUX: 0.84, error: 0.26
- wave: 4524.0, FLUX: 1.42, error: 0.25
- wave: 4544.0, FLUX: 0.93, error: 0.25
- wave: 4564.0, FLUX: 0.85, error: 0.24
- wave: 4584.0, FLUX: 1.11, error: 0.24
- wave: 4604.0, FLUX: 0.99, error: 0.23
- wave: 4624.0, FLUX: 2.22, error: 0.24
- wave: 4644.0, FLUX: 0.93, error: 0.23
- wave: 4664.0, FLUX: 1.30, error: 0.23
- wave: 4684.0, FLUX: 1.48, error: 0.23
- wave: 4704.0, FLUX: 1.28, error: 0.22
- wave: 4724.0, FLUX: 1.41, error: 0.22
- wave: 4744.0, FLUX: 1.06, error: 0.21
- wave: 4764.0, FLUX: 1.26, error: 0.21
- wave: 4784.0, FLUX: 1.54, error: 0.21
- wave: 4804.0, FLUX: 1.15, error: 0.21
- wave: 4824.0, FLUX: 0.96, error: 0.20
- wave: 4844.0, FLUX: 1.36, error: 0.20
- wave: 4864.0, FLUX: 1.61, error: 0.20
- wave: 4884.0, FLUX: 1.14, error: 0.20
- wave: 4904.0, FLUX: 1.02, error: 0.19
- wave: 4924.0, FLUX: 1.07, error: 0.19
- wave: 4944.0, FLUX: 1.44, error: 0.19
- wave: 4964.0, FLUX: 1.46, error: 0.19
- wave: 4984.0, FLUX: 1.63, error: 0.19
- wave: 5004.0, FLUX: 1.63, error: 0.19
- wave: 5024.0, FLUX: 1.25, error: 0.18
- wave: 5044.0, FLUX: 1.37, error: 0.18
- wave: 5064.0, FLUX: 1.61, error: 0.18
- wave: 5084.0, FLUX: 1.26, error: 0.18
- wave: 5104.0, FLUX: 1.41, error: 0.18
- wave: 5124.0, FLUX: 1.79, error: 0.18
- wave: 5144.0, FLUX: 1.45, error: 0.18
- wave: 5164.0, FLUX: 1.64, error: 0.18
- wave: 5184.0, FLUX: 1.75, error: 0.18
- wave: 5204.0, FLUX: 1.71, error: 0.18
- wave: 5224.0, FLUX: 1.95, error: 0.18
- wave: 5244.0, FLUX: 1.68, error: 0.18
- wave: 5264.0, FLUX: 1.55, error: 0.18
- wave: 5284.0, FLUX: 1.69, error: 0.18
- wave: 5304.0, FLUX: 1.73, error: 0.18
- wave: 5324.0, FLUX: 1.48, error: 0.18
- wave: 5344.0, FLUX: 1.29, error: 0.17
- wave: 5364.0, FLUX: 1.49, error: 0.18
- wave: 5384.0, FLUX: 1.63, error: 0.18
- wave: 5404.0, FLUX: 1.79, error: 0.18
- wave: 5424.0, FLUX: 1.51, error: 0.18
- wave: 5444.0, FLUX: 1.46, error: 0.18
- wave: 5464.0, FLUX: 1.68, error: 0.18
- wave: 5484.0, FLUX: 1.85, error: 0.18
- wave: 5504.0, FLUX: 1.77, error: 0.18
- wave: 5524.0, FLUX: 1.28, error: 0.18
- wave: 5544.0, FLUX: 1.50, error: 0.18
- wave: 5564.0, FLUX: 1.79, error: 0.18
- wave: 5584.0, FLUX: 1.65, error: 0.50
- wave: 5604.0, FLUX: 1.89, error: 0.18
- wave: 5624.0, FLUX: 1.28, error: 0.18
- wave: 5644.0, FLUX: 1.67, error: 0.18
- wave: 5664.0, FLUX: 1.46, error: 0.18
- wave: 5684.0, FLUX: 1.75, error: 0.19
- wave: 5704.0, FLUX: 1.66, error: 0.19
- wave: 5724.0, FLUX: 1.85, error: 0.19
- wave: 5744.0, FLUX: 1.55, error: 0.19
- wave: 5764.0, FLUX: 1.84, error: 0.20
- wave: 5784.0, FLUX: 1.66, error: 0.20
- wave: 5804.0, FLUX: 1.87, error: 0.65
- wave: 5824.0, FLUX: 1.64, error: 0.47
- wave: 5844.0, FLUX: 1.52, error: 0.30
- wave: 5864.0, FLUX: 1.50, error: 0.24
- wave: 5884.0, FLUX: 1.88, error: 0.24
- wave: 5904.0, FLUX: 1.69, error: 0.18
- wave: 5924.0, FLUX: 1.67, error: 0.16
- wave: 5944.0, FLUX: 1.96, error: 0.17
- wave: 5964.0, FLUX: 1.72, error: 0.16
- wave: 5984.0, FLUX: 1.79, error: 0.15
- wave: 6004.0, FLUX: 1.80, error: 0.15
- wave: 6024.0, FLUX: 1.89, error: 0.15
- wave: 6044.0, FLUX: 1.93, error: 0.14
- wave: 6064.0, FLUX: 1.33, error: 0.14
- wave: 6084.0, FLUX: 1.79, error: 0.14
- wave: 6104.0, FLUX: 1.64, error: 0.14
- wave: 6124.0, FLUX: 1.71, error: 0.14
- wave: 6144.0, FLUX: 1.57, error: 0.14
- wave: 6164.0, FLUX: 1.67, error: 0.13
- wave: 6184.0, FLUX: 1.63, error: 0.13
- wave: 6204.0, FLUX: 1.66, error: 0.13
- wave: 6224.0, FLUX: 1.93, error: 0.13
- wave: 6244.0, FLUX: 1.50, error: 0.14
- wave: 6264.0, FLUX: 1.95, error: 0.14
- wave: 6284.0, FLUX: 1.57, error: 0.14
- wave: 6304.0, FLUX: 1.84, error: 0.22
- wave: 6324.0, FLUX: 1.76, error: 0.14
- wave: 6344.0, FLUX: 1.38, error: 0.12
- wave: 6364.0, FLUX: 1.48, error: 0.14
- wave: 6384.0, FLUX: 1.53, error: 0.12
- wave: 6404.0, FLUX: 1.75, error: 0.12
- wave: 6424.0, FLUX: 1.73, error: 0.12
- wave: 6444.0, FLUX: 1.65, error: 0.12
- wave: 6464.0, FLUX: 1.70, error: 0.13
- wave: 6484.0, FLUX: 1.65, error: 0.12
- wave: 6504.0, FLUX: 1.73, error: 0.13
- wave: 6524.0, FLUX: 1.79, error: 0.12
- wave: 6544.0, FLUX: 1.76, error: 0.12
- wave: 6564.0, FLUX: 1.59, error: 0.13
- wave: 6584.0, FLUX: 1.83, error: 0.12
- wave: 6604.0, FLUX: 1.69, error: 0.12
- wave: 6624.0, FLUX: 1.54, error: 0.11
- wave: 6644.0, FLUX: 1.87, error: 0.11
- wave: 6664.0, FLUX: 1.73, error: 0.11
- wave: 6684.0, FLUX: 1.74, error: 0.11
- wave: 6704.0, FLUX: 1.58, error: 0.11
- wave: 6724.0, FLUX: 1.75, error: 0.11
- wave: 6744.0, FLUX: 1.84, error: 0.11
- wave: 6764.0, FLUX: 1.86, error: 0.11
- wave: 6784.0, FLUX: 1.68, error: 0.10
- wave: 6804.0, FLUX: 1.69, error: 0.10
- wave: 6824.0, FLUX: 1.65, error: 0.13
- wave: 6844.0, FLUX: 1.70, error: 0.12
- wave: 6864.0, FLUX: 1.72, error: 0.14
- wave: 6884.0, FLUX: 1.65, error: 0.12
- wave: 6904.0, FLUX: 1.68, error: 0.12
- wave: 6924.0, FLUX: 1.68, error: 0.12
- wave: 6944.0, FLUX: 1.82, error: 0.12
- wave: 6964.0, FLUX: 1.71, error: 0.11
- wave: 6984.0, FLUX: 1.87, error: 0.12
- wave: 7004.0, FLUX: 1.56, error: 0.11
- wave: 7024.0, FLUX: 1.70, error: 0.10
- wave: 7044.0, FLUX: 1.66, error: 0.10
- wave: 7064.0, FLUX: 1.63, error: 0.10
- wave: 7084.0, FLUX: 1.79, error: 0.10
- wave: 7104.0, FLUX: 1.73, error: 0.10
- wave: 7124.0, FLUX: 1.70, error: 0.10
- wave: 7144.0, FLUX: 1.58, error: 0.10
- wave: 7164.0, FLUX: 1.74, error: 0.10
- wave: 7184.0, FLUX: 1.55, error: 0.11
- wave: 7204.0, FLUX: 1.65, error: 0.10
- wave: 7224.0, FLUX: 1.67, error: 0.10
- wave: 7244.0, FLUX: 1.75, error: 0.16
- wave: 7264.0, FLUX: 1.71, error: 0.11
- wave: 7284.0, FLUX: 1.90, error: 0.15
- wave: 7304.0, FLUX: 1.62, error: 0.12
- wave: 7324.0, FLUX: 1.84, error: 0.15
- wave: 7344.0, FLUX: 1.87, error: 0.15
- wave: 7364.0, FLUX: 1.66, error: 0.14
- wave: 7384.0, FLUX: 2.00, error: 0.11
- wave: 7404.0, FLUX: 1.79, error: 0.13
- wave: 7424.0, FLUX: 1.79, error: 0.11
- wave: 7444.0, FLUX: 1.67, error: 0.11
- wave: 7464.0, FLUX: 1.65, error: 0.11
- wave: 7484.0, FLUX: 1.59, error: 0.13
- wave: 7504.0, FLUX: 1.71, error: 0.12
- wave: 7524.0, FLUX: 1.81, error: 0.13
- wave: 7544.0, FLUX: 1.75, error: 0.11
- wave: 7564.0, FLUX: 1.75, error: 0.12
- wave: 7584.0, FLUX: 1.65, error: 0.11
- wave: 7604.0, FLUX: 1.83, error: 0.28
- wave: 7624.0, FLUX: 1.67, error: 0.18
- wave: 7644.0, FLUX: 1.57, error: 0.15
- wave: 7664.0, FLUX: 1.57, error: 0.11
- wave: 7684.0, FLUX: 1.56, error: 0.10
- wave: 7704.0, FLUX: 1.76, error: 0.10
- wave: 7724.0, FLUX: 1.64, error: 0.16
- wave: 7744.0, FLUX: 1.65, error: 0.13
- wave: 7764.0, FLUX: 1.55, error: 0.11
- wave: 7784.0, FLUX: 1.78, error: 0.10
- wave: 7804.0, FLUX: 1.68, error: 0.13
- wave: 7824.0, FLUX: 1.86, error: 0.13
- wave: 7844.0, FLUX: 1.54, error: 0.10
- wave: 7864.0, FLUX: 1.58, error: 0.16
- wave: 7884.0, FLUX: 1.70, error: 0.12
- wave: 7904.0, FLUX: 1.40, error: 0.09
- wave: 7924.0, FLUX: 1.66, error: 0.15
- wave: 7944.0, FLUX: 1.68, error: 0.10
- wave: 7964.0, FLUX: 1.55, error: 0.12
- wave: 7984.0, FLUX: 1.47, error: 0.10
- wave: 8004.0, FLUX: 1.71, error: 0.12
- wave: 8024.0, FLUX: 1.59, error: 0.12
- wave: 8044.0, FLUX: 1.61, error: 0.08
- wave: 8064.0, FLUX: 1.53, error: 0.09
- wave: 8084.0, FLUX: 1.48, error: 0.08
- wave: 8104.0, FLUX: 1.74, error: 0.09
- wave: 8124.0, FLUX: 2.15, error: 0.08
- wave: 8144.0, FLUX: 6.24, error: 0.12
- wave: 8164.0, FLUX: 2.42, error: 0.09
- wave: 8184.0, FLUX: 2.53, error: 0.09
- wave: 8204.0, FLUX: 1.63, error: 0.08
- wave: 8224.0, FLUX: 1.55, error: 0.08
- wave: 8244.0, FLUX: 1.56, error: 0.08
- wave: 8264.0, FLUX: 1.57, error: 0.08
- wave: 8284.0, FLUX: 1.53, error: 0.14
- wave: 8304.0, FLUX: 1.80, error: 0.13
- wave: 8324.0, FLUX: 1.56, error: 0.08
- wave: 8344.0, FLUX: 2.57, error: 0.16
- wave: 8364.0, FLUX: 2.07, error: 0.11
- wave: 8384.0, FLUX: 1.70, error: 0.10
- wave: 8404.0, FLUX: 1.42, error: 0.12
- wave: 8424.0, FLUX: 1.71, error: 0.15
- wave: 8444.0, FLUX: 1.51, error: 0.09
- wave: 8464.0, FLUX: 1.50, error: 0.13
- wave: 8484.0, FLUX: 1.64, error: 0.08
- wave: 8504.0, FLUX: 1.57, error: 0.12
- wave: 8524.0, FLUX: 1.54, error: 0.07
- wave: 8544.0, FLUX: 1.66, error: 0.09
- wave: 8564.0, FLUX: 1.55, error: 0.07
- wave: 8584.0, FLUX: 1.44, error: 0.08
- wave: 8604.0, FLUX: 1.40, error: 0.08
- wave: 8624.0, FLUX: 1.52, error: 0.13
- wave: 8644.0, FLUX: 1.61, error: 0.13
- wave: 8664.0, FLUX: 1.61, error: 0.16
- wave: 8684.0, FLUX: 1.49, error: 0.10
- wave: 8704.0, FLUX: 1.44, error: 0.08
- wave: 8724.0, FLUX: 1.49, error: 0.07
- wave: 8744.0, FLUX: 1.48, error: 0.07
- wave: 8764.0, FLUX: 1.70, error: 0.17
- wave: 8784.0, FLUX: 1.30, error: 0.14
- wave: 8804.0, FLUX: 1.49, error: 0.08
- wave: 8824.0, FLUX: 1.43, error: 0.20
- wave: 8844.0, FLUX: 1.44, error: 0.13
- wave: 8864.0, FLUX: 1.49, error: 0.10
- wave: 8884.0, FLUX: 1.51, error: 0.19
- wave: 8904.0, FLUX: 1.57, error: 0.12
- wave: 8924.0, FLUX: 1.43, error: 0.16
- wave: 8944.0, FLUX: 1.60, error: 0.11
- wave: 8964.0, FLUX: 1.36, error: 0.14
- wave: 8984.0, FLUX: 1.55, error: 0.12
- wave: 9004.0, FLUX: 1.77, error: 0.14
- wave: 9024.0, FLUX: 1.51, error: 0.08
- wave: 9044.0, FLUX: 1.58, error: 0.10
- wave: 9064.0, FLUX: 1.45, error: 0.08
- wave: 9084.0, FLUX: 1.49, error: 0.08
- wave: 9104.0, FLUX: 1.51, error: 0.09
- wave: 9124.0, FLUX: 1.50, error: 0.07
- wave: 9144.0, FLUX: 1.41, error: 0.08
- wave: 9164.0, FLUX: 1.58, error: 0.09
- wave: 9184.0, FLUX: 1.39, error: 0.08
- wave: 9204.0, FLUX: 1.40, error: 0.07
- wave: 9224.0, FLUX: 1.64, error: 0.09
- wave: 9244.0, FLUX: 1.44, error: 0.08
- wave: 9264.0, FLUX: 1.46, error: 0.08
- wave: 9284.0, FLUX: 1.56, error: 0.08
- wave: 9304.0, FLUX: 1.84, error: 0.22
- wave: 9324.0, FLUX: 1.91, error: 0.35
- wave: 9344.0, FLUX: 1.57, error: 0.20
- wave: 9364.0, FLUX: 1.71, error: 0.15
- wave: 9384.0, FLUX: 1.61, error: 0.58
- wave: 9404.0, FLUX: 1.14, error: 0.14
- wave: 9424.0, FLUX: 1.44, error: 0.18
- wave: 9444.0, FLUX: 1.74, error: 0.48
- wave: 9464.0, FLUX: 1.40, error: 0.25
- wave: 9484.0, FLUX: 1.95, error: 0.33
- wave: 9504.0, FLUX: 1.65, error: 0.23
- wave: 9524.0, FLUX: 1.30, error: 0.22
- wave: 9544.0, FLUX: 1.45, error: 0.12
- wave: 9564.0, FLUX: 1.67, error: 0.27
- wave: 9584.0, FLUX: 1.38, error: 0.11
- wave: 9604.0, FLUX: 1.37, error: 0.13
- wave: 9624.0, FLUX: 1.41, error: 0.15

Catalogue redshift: 0.241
